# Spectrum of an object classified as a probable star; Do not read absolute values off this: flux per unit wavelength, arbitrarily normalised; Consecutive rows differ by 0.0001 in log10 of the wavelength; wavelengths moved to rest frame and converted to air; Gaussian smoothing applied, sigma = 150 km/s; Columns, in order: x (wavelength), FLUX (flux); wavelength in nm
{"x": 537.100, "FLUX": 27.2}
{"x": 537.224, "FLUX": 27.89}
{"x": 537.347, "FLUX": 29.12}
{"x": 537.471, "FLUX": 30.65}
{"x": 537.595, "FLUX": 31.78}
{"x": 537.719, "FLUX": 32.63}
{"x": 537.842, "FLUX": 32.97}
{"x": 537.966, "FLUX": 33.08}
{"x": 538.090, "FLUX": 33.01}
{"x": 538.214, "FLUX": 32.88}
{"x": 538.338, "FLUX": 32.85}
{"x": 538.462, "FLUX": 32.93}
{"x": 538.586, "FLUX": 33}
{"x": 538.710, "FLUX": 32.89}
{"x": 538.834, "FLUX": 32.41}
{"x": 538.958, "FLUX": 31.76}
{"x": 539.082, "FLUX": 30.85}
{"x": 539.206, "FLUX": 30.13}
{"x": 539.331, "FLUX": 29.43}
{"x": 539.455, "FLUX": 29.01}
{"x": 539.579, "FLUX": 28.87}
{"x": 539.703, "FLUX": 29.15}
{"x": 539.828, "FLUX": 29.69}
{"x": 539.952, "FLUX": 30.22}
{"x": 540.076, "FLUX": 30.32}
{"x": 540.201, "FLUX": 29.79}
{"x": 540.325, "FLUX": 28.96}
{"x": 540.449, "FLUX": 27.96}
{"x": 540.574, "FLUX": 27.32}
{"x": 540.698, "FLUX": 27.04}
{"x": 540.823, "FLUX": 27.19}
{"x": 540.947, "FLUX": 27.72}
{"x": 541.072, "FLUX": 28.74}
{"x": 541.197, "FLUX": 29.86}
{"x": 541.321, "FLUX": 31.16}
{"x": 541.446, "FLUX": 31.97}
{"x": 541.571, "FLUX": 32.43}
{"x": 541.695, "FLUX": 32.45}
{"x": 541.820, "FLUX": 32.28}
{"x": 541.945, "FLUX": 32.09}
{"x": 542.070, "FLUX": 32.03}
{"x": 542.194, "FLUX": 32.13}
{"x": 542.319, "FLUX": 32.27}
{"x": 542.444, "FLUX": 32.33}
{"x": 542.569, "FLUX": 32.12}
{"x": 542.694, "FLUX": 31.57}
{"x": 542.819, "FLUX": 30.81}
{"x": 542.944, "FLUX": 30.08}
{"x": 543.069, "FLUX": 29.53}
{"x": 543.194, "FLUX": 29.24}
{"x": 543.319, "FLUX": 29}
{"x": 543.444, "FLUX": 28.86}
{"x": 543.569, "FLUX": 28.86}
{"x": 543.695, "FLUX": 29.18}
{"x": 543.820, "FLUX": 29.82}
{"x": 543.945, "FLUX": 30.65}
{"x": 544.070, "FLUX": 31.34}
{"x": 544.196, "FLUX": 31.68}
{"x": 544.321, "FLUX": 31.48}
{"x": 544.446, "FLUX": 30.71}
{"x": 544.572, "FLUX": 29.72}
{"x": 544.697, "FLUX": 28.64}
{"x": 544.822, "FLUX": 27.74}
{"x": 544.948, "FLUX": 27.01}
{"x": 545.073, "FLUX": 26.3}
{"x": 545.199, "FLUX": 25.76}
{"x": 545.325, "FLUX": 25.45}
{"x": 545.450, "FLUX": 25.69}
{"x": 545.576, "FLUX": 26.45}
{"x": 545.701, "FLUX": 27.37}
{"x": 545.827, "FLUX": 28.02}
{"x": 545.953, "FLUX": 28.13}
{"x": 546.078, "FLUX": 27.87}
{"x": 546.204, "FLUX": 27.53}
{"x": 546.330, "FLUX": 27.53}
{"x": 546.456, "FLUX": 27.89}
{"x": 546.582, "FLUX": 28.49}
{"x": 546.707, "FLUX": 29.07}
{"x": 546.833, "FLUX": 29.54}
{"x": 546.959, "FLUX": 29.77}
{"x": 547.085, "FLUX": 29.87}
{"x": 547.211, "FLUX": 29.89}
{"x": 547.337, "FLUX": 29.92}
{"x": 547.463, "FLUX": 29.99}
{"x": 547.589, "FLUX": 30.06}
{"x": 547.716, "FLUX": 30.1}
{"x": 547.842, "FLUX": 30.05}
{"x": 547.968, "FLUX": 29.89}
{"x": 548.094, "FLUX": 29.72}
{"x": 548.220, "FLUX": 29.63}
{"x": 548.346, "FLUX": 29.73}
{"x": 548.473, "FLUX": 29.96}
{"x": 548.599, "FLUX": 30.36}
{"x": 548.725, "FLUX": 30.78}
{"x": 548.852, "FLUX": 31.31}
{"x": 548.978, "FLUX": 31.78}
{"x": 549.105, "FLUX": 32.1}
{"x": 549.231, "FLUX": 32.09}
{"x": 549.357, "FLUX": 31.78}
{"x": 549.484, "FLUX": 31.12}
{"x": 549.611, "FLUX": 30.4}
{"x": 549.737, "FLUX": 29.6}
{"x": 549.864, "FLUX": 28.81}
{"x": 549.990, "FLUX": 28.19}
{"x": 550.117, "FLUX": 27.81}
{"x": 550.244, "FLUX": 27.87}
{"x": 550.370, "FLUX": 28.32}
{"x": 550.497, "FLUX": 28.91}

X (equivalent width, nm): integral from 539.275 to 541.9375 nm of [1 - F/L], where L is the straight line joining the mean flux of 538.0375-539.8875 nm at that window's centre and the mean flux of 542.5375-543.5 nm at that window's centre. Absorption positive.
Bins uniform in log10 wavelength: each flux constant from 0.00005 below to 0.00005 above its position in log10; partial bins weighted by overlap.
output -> 0.10 nm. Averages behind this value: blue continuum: 31.2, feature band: 29.7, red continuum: 30.1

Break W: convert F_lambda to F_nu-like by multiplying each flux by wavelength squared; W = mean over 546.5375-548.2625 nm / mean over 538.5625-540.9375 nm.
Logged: 1.0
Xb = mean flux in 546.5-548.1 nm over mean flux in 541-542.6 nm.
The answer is 0.9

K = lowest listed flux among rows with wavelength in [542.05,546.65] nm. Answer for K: 25.45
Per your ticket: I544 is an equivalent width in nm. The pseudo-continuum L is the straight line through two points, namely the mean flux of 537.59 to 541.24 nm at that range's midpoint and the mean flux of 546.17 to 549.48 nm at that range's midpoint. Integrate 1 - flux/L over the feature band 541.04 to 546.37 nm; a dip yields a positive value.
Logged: 0.10 nm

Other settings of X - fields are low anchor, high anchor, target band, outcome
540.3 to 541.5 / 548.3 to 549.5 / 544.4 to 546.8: 0.20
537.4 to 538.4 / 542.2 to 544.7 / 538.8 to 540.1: 0.07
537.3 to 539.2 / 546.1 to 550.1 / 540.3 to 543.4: 0.10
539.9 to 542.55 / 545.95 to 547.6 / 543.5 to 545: -0.01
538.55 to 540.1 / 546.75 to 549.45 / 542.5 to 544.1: 0.02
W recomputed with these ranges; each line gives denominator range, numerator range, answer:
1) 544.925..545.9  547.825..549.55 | 1.17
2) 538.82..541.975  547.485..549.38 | 1.05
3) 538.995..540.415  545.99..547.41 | 1.00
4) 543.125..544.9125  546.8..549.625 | 1.04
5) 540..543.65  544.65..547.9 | 0.95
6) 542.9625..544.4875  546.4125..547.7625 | 1.00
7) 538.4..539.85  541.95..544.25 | 1.01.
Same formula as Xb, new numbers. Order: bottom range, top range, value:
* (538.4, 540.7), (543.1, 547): 0.95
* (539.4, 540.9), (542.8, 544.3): 1.04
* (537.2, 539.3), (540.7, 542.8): 0.97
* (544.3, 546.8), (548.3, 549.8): 1.11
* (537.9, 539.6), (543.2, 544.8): 0.94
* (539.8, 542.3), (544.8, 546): 0.89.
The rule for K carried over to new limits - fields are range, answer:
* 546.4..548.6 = 27.89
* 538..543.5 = 27.04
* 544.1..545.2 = 25.76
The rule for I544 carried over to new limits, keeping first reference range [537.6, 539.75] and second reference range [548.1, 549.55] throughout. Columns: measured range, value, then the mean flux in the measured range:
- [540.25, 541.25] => 0.11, 28.1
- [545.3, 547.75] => 0.21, 28.5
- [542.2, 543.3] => 0.01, 31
